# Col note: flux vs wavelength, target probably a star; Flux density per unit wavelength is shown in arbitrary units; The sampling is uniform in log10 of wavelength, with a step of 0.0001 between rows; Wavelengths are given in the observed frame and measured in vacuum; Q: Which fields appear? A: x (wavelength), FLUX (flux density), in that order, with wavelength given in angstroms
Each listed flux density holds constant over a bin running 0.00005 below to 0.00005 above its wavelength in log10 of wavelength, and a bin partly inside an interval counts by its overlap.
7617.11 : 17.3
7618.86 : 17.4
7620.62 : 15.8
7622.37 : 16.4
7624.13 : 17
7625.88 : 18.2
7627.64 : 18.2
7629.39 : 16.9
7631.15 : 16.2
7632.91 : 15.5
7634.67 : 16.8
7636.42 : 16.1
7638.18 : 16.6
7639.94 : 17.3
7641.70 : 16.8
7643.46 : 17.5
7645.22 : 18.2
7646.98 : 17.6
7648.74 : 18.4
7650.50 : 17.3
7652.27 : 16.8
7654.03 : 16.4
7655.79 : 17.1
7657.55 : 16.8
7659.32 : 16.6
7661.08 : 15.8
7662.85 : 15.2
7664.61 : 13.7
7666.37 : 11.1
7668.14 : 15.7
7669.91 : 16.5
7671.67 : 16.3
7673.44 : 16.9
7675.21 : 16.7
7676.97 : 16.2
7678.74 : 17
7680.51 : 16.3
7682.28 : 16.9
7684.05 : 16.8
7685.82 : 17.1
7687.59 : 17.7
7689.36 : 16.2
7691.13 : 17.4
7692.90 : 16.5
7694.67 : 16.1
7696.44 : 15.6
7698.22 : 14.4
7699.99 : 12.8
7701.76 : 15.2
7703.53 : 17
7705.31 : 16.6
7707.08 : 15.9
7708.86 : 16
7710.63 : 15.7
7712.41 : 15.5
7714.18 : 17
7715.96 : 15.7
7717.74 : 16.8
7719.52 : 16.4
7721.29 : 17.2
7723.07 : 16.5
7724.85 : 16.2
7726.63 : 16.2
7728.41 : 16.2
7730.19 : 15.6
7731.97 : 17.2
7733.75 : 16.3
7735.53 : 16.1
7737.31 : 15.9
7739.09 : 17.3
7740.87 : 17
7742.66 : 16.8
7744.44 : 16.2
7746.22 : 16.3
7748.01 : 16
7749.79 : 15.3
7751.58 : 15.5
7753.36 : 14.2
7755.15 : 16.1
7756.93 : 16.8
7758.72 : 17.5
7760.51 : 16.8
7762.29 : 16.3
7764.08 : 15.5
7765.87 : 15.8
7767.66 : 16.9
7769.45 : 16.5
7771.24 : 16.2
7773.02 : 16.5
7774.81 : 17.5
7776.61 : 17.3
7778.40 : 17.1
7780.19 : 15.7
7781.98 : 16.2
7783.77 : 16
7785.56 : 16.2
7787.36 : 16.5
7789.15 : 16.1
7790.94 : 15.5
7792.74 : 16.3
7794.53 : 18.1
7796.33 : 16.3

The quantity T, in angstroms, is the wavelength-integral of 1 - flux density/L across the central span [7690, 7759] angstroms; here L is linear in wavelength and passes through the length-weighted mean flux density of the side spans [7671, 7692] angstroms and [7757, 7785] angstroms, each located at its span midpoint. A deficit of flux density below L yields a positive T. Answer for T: 2.3 angstroms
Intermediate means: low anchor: 16.8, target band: 16.1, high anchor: 16.5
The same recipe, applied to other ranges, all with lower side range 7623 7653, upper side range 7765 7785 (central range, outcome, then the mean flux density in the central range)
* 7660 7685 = 1.7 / 15.8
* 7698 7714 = 1.2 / 15.6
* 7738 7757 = 0.6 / 16.1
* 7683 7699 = 0.4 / 16.4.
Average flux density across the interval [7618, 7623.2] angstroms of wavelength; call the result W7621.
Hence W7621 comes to 16.5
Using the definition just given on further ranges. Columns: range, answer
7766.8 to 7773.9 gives 16.5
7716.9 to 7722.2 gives 16.8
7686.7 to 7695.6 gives 16.8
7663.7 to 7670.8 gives 14.3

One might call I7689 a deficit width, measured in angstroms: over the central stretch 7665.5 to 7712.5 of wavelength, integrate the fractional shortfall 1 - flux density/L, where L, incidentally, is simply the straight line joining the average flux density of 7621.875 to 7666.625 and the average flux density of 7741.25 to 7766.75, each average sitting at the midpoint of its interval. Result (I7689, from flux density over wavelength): 1.1 angstroms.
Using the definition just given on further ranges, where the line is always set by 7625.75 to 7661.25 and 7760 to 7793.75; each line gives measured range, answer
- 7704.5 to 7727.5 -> 0.5 angstroms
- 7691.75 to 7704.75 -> 1.0 angstroms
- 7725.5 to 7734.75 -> 0.2 angstroms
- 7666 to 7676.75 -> 0.7 angstroms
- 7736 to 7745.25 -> 0.0 angstroms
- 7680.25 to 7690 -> 0.0 angstroms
